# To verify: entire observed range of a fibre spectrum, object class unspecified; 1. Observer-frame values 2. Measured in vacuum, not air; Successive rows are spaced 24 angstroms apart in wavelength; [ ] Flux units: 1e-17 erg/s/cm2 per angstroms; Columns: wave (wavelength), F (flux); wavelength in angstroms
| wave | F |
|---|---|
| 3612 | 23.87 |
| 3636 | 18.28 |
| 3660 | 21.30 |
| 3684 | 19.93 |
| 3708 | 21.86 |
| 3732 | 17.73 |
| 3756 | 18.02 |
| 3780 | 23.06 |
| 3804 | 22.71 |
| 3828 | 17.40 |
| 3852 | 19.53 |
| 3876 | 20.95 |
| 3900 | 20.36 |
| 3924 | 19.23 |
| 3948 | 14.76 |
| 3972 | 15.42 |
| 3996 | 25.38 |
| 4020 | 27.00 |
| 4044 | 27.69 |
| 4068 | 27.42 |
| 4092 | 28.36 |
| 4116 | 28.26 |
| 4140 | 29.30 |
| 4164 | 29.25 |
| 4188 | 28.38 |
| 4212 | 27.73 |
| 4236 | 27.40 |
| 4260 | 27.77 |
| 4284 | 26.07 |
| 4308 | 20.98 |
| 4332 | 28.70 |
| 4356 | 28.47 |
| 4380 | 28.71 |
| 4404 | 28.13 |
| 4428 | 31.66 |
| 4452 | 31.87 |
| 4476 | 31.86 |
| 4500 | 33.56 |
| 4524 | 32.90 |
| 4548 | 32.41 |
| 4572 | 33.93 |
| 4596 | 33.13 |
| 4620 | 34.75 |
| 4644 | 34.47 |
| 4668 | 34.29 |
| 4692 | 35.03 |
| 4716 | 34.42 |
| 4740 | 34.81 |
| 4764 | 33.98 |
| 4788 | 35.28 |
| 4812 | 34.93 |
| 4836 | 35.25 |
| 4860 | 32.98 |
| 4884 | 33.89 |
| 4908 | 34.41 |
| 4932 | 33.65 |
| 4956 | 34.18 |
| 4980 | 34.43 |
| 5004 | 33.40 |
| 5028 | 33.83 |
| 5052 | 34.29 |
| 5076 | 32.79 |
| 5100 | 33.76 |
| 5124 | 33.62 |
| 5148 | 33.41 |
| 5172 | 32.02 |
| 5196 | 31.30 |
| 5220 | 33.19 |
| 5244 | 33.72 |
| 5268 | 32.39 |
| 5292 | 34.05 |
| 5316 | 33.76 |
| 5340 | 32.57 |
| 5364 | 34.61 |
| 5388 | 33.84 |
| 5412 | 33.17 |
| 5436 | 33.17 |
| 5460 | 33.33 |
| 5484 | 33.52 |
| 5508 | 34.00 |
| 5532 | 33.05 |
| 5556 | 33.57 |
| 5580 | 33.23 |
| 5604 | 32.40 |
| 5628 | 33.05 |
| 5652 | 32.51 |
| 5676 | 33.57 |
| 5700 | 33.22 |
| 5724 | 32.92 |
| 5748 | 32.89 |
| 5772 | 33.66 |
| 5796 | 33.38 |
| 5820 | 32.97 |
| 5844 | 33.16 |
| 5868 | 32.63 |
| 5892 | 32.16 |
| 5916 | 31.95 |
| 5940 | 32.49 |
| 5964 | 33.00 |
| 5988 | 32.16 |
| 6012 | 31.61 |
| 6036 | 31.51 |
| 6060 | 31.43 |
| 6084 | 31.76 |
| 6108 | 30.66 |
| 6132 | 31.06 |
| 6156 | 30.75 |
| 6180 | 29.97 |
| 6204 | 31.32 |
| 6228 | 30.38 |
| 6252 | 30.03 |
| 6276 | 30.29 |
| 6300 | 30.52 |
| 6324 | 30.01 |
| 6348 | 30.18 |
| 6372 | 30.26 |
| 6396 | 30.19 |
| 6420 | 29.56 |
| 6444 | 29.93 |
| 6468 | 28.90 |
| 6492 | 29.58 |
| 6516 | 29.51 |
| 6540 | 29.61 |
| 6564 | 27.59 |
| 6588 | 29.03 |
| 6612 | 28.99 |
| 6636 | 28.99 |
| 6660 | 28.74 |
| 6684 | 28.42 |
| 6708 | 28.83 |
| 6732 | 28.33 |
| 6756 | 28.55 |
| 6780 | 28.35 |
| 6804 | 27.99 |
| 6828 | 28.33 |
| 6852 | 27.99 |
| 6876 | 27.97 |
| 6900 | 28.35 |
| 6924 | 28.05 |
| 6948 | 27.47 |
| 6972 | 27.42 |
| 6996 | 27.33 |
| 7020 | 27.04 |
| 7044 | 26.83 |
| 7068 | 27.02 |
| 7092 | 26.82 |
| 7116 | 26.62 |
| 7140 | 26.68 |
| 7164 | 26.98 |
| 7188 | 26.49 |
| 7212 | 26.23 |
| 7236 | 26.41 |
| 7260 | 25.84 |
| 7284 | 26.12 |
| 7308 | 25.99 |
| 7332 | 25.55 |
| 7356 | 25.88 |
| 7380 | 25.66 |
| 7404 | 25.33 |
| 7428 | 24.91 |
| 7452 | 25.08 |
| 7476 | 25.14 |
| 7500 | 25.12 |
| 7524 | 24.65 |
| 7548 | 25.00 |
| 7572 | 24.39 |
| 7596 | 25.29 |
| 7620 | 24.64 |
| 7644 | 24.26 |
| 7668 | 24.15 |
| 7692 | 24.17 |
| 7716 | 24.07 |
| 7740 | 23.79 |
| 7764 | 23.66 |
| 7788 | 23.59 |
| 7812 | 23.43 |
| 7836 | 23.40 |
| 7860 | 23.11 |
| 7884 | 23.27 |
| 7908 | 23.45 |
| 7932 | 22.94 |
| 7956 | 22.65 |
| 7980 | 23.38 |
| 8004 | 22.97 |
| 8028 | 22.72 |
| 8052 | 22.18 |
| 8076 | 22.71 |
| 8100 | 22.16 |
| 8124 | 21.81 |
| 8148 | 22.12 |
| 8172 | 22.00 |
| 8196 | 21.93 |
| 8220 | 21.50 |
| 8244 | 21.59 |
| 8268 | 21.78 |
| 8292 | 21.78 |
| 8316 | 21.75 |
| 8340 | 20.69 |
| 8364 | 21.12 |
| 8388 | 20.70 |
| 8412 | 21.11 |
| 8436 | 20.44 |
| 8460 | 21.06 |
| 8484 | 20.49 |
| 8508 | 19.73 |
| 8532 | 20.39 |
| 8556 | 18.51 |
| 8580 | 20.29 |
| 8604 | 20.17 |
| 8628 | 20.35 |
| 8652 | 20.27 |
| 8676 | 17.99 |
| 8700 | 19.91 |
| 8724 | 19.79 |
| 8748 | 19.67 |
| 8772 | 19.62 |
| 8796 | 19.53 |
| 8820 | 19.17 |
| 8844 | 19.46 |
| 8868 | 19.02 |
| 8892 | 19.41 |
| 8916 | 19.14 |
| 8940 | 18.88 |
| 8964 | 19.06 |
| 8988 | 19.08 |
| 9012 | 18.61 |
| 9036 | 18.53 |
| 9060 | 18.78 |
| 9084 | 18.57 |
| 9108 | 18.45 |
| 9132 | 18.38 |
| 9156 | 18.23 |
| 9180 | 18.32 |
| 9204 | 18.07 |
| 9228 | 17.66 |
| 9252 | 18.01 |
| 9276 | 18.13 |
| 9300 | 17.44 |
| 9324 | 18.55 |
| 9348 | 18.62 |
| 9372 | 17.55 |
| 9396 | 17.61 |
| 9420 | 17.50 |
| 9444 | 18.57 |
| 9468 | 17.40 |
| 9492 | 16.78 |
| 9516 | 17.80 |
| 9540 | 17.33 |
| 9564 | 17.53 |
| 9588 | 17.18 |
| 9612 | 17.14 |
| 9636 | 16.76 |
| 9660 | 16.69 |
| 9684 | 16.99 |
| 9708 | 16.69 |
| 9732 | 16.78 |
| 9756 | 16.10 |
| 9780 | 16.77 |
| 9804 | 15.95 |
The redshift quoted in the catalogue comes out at 0.00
